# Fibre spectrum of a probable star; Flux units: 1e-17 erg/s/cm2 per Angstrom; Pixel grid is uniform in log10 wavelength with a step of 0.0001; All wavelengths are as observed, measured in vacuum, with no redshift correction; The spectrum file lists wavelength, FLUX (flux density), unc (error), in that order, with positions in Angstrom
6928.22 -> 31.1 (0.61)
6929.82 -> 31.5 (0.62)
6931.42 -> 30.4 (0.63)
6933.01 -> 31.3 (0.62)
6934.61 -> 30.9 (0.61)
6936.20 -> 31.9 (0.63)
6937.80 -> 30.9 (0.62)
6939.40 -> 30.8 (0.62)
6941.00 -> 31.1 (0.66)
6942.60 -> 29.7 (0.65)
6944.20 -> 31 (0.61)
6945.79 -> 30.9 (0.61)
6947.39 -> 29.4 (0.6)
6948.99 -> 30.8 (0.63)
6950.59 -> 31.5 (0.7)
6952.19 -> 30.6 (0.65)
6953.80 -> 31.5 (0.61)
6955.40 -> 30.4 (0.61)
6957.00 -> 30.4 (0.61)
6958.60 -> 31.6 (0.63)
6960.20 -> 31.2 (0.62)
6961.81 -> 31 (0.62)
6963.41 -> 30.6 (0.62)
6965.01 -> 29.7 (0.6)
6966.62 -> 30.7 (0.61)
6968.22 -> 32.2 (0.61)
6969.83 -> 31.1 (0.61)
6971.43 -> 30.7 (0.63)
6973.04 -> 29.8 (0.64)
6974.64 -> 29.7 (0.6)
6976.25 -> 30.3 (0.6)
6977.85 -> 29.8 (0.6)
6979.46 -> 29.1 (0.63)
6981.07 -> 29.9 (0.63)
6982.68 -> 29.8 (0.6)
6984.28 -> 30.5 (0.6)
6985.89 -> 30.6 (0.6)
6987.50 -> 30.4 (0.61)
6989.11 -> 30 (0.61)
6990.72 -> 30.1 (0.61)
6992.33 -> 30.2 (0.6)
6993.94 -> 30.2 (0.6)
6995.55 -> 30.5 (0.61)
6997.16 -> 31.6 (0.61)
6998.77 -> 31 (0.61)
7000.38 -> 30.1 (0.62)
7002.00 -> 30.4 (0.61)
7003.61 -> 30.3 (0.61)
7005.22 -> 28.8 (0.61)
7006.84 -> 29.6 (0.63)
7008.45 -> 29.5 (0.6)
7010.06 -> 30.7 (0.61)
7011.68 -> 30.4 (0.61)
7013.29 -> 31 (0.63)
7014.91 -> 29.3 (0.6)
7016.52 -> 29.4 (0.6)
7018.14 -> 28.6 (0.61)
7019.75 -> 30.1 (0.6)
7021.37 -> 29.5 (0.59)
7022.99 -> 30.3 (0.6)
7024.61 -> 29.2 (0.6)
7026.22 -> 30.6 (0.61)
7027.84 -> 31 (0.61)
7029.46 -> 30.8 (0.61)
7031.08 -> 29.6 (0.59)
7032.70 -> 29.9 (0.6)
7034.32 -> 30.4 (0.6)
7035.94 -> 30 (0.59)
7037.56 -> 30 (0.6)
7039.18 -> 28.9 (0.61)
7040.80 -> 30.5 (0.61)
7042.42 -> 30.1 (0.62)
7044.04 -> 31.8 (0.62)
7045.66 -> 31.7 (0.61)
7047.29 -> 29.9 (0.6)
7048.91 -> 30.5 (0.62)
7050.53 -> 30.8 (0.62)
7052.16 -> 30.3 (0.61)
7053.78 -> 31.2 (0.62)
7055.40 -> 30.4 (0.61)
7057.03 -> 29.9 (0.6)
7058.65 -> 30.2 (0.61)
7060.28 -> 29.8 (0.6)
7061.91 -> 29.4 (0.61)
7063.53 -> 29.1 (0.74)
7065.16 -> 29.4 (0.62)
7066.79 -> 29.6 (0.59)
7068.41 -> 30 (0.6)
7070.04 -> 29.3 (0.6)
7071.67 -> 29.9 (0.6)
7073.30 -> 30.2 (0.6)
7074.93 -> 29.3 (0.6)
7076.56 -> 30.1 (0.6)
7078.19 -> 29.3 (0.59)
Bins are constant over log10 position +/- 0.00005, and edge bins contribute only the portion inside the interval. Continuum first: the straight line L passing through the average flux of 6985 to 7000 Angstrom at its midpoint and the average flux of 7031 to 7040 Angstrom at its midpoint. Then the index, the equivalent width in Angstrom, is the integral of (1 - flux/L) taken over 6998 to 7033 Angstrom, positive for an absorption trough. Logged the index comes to 0.15 Angstrom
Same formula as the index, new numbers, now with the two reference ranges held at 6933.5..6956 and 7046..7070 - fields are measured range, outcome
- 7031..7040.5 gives 0.1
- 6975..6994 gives 0.3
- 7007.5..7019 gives 0.2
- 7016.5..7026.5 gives 0.2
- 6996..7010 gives 0.1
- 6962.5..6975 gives 0.0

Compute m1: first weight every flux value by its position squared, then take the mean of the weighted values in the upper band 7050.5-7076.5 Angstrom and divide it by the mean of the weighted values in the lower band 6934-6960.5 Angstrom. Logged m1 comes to 1.00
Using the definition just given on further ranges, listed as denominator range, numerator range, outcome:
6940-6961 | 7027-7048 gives 1.01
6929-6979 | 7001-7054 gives 1.00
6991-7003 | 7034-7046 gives 1.01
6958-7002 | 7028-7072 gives 1.01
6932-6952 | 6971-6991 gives 0.98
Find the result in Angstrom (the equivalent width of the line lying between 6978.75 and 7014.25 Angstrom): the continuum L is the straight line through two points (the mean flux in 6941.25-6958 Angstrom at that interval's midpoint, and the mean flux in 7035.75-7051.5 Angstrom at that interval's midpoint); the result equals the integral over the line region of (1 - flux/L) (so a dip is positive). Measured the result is 0.4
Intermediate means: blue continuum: 30.7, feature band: 30.2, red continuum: 30.4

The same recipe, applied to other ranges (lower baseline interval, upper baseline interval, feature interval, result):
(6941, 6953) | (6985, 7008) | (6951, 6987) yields -0.09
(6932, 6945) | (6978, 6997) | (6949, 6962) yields -0.14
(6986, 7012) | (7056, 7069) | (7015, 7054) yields -0.34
